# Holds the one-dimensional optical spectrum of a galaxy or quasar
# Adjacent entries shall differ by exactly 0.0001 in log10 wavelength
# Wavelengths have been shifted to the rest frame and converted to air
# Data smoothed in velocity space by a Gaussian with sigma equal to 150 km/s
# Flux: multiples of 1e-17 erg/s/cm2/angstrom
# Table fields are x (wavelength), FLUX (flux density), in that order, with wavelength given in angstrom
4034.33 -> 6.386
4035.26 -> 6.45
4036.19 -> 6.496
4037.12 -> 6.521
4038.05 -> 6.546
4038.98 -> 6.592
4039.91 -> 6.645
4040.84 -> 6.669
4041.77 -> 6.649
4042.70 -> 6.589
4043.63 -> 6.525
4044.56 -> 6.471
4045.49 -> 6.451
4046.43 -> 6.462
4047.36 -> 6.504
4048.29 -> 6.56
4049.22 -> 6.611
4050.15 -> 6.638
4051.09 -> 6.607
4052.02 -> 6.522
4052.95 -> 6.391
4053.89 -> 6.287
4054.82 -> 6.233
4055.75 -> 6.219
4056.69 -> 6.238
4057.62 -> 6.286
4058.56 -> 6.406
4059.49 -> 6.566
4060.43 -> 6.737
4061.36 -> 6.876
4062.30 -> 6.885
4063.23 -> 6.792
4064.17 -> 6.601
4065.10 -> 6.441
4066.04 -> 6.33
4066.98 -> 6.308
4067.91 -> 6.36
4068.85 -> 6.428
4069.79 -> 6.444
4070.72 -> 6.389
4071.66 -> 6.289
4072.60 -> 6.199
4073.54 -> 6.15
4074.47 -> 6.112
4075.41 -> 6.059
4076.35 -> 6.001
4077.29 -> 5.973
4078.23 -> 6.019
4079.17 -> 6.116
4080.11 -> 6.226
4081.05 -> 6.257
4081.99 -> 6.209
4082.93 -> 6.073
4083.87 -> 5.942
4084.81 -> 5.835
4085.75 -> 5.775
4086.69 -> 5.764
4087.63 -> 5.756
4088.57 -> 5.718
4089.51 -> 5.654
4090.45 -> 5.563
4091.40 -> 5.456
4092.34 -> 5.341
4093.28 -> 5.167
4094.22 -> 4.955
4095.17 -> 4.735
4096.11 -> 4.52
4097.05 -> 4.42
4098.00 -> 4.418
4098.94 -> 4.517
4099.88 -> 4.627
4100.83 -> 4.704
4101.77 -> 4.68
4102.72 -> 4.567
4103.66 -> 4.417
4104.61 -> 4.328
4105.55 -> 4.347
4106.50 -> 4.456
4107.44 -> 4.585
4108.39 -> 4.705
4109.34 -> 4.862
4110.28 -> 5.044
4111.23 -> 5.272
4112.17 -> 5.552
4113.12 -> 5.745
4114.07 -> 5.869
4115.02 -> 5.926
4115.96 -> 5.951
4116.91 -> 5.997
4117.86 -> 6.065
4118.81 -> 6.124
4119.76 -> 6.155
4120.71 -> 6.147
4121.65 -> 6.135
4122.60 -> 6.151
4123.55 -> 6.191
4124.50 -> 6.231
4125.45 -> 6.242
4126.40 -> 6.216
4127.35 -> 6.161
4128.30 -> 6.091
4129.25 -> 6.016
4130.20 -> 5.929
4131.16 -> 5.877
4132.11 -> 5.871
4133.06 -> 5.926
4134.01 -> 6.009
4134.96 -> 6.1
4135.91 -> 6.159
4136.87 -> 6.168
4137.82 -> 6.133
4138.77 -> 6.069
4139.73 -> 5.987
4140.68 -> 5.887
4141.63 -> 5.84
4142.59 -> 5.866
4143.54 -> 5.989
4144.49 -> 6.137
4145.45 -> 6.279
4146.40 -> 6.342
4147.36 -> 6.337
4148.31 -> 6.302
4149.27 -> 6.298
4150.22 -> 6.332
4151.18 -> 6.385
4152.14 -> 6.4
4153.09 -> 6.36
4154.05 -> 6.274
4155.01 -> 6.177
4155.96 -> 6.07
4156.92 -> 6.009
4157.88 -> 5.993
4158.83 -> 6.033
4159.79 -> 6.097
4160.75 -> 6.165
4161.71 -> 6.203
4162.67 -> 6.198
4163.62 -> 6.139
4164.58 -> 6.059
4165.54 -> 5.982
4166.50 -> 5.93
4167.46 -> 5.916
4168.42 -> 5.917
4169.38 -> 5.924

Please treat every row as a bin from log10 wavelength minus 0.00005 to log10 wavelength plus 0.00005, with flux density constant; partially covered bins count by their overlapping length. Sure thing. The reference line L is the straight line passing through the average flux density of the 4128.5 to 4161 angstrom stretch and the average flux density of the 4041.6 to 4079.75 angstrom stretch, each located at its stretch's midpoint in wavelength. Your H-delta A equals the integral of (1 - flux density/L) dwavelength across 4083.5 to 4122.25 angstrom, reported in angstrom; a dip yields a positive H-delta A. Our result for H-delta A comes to 6.1 angstrom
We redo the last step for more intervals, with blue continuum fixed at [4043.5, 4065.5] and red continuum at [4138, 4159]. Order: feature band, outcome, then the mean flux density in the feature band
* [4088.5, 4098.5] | 2.05 angstrom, 5.06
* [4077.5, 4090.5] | 0.95 angstrom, 5.94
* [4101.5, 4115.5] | 2.98 angstrom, 4.96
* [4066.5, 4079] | 0.46 angstrom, 6.21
